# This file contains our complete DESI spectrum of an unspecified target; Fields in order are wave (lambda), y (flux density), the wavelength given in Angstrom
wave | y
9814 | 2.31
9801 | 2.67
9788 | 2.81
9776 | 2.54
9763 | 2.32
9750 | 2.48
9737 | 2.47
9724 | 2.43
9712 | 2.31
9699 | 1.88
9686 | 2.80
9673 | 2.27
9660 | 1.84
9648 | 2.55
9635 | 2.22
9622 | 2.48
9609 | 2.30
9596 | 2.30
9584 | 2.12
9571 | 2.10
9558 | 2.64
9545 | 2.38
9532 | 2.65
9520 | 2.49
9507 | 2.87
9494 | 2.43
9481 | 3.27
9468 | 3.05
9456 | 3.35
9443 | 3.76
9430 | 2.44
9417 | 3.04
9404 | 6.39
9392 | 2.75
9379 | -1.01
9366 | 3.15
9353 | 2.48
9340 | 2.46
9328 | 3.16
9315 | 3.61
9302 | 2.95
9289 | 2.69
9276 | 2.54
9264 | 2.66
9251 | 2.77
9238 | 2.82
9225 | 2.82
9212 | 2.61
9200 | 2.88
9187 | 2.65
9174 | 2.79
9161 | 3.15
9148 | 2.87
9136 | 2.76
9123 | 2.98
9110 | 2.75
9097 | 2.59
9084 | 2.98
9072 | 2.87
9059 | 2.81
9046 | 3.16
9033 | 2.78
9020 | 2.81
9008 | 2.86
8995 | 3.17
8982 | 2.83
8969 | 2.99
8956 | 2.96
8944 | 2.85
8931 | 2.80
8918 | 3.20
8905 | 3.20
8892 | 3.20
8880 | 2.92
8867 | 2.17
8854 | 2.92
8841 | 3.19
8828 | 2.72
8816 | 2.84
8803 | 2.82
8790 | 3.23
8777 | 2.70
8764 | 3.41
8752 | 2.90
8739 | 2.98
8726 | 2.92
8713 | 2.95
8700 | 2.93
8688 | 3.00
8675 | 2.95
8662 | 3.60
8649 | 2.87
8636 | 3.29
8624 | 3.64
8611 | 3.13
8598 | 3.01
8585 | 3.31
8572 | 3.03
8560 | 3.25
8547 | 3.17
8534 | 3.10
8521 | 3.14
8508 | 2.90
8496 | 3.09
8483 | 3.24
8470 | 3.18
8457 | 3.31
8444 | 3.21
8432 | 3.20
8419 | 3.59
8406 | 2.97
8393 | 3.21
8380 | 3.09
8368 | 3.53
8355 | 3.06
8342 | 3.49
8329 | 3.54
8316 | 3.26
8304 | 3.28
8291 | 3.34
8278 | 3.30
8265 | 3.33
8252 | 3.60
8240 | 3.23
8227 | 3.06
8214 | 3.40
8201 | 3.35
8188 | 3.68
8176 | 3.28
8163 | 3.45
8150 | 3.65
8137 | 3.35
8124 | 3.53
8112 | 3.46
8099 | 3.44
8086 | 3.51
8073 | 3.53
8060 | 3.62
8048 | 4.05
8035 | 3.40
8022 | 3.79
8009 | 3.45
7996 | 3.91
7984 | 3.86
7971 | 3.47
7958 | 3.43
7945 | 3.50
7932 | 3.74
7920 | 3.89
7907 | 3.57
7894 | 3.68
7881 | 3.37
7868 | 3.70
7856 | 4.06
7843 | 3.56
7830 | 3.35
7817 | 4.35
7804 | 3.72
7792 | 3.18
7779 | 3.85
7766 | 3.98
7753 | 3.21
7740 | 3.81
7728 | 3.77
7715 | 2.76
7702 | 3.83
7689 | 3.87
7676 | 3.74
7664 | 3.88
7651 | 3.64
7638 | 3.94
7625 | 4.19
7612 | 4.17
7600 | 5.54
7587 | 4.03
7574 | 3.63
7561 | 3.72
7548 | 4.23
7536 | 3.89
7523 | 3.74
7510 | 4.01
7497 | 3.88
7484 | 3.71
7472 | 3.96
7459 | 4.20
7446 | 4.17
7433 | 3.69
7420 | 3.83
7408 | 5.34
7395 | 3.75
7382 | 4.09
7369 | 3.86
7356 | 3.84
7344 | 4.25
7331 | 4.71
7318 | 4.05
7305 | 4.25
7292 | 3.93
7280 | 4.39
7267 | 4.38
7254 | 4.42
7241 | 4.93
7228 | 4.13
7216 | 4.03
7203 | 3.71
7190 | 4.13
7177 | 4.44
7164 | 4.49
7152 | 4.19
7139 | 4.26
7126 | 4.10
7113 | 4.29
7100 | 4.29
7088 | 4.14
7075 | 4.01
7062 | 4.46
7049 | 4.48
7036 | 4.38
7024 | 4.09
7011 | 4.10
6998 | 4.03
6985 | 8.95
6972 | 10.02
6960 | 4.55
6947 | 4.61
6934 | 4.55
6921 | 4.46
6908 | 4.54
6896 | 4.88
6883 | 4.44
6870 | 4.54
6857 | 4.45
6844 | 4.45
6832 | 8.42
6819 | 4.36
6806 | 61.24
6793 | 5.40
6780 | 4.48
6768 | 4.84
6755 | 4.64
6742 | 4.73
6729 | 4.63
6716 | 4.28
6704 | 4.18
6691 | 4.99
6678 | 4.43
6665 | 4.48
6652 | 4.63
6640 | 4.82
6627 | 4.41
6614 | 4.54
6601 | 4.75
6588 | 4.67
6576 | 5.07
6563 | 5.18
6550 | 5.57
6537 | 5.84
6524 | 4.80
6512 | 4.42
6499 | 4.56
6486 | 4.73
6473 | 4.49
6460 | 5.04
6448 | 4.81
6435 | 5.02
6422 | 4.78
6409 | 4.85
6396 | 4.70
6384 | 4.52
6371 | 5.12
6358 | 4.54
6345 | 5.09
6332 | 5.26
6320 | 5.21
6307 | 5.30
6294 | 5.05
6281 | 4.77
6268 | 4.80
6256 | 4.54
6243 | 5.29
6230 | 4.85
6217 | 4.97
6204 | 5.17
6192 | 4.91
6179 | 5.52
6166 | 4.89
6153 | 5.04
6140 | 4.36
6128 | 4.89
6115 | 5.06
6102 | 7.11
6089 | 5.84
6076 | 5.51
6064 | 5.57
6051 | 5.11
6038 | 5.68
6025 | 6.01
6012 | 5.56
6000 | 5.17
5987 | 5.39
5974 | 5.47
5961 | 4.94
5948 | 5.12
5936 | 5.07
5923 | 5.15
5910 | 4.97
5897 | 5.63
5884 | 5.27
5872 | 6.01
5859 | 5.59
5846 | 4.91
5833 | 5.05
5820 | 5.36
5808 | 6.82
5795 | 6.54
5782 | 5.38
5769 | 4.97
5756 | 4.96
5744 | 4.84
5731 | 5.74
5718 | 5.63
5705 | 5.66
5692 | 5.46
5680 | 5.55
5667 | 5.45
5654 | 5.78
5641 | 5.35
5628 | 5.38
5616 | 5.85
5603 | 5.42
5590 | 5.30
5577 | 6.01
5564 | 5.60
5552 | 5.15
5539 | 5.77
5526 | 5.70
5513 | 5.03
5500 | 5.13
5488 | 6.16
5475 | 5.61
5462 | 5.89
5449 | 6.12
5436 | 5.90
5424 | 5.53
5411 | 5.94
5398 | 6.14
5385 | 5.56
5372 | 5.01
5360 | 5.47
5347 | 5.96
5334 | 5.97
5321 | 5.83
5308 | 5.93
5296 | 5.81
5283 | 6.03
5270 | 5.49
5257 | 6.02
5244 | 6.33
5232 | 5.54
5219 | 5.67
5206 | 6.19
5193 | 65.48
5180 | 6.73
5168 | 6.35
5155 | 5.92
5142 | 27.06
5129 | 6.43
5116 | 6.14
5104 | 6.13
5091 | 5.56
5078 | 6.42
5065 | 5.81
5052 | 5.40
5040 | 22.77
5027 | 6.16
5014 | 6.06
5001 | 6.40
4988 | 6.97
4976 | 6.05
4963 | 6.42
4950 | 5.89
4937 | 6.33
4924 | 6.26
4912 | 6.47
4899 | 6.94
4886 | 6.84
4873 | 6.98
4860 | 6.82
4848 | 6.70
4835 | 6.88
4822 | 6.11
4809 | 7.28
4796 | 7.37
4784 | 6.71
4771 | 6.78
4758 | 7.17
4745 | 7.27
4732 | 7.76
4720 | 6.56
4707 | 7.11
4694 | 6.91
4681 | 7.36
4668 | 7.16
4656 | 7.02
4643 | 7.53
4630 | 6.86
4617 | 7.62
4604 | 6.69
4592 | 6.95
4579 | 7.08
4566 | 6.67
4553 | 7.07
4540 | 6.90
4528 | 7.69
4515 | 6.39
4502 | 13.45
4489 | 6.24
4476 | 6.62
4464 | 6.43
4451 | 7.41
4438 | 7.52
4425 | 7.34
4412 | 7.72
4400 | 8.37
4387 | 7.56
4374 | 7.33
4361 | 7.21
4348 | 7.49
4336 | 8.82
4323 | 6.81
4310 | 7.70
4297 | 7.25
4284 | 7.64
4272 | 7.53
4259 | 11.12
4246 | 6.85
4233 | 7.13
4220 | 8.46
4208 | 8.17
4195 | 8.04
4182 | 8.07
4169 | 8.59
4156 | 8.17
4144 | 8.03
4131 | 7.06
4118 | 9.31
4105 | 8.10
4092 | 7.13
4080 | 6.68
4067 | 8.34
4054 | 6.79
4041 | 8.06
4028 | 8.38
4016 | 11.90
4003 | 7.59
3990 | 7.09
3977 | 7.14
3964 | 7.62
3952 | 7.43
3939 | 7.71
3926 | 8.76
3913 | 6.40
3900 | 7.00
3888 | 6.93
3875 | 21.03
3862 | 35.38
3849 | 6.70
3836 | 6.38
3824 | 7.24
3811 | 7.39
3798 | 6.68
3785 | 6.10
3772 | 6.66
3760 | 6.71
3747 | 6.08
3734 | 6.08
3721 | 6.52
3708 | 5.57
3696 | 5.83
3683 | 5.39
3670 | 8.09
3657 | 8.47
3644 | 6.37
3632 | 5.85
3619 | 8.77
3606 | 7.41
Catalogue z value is 0.04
